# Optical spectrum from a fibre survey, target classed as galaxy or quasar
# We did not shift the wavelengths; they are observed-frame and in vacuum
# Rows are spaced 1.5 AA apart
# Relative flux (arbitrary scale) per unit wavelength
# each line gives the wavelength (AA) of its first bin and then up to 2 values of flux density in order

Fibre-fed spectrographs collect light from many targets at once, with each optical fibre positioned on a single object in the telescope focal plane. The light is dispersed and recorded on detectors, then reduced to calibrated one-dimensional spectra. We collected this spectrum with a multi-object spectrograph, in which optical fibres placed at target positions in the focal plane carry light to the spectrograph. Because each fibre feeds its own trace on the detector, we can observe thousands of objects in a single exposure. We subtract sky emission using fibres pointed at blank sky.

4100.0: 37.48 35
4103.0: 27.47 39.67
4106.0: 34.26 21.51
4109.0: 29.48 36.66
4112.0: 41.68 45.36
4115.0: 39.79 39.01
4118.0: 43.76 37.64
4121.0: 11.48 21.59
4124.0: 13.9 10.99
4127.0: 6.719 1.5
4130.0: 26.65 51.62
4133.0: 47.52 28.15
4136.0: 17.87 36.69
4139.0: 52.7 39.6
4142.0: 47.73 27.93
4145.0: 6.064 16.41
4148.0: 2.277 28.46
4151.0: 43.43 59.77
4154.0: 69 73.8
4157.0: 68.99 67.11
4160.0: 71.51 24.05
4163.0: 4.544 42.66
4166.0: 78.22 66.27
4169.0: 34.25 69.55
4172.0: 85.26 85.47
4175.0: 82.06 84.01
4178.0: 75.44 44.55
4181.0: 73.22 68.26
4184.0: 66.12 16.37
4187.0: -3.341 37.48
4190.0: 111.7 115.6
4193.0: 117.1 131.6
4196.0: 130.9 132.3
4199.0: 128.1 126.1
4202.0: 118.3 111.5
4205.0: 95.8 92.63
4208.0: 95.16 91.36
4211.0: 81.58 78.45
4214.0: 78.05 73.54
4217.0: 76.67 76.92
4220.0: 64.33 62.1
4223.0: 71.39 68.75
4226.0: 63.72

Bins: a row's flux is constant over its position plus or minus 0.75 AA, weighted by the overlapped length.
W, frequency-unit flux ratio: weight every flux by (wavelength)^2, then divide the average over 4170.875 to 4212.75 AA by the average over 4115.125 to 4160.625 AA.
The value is 2.54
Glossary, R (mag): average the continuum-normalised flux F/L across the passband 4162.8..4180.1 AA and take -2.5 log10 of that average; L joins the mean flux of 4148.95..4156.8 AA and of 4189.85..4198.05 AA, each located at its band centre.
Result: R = 0.33 mag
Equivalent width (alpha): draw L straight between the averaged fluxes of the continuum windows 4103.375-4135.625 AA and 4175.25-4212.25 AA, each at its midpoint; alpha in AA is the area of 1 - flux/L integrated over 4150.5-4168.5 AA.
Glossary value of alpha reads 1.6 AA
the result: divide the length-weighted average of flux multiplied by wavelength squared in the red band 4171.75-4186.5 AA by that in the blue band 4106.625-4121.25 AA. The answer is 1.9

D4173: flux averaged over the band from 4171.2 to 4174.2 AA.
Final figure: 85.1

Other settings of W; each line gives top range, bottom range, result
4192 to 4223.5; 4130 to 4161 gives 2.36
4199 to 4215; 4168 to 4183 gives 1.42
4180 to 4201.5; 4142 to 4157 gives 2.36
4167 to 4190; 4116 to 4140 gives 2.22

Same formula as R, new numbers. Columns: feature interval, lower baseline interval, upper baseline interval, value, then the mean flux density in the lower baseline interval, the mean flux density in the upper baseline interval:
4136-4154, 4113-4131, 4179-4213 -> 0.311 mag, 25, 90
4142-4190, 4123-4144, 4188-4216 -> 0.234 mag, 29.2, 103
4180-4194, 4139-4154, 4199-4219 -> 0.085 mag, 33.3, 93.5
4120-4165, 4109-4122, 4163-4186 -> 0.416 mag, 36.2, 63.3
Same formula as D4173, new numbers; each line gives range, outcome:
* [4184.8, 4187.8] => 6.87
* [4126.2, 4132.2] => 21.3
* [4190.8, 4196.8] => 124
